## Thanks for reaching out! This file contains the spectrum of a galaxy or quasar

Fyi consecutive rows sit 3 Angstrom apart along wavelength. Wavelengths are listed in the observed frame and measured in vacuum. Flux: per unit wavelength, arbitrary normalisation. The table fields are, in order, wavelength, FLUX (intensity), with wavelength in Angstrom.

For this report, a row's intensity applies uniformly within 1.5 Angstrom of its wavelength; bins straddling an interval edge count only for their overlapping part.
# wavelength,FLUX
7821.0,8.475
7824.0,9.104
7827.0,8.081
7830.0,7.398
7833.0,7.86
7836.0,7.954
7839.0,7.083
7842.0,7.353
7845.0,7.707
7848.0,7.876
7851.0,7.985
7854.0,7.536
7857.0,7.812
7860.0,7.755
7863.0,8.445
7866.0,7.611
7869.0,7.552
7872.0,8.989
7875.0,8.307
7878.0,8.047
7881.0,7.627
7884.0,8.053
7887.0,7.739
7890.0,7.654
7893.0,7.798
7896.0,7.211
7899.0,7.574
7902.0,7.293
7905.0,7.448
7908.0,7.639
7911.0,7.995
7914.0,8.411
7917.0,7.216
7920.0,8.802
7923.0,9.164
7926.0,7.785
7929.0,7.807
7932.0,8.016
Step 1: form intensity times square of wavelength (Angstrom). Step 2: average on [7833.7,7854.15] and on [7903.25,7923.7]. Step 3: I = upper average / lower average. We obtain 1.1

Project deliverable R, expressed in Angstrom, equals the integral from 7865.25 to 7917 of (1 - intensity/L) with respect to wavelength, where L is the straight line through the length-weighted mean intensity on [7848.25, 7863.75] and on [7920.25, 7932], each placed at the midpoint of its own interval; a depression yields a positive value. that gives 1.7 Angstrom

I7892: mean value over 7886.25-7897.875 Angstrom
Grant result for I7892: 7.59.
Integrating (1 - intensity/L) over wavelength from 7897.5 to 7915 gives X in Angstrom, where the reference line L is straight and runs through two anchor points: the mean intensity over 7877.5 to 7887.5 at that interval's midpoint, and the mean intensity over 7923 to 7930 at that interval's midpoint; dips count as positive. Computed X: 0.6 Angstrom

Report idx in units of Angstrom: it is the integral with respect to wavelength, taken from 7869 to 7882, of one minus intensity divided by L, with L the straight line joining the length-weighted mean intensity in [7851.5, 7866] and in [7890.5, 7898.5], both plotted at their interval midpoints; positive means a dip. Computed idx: -0.8 Angstrom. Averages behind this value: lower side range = 7.87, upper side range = 7.53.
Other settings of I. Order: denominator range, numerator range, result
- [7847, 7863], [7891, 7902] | 0.97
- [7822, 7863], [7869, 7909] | 1.01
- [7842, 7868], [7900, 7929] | 1.03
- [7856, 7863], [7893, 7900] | 0.95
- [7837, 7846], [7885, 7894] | 1.06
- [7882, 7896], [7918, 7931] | 1.09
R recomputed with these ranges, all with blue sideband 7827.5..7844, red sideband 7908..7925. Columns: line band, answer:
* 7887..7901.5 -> 0.9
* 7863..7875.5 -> -0.5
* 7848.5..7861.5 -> -0.1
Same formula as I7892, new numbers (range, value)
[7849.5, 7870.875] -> 7.83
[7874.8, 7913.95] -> 7.73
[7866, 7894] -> 7.96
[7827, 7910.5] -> 7.76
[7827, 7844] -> 7.58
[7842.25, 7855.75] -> 7.74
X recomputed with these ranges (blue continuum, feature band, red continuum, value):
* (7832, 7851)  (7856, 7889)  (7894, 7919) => -1.5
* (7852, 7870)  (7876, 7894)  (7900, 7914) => -0.2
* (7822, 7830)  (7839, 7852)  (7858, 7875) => 0.9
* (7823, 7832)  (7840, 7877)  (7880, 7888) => 0.3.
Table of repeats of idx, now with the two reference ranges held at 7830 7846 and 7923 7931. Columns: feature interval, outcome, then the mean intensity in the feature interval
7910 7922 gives -0.2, 8.15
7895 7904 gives 0.6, 7.37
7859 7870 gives -0.2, 7.86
